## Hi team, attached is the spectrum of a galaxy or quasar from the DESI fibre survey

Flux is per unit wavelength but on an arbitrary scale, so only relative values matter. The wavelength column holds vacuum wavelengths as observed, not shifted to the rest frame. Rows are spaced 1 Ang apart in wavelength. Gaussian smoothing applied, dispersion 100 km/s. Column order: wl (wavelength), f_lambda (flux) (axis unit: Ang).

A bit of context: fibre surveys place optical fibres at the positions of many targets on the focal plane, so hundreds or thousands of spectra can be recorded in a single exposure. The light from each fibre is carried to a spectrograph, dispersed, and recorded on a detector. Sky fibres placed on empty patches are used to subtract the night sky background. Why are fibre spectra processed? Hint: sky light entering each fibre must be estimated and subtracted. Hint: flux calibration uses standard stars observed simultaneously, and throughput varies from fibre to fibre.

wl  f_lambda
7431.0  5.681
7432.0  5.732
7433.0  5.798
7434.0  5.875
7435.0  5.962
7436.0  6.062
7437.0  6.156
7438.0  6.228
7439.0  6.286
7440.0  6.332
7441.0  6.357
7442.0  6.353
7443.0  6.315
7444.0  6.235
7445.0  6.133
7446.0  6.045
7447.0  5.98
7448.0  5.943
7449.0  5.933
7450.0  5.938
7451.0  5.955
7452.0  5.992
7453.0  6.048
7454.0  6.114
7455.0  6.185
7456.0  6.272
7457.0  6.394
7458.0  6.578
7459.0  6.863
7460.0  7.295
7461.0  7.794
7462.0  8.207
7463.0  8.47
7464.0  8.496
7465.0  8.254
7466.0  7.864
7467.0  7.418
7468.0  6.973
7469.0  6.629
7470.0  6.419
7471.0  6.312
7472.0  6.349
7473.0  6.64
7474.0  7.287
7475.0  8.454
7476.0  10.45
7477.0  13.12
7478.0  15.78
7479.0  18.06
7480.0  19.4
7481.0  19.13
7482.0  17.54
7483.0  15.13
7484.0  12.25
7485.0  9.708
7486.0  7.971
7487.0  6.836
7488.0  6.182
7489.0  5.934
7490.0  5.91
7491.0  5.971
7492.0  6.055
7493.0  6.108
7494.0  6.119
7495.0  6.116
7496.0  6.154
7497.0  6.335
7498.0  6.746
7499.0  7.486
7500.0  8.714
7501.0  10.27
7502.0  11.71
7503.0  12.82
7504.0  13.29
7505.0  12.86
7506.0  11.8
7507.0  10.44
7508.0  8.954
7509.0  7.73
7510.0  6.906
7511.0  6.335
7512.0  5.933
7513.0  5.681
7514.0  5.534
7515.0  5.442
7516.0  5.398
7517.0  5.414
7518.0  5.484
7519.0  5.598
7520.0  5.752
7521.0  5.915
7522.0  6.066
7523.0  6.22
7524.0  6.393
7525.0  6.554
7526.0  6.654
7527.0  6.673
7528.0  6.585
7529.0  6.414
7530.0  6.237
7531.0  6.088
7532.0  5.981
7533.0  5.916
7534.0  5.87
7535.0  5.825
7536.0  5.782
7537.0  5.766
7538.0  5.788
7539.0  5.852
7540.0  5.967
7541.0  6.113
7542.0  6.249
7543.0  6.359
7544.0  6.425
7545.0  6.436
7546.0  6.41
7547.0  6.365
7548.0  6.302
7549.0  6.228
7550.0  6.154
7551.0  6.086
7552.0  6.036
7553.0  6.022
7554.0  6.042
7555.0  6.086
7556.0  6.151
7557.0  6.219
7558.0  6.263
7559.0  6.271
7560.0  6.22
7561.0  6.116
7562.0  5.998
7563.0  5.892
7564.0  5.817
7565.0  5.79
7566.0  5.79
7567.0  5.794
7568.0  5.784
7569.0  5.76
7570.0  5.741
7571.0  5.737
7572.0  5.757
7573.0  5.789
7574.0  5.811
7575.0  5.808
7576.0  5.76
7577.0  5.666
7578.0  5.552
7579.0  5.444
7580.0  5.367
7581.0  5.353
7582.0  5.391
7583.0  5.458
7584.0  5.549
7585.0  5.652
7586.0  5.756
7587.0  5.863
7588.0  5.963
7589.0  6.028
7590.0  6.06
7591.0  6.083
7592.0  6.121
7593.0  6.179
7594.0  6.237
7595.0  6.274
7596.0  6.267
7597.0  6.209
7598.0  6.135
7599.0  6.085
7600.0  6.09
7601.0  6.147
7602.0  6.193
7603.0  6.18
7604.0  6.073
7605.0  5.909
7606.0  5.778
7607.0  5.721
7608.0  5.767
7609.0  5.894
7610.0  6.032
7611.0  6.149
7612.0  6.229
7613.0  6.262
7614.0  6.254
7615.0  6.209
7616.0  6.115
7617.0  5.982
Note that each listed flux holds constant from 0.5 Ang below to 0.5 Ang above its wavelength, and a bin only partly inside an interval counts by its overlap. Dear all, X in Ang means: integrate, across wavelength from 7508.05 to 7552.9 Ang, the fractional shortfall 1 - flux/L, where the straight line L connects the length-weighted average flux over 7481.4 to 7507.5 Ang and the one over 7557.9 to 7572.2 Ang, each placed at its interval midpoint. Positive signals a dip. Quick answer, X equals 7.8 Ang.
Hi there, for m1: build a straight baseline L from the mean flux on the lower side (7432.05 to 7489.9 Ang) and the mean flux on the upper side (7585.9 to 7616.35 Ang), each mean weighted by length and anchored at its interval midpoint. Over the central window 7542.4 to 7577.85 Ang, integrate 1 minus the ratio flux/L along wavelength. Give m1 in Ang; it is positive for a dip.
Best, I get 3.4 Ang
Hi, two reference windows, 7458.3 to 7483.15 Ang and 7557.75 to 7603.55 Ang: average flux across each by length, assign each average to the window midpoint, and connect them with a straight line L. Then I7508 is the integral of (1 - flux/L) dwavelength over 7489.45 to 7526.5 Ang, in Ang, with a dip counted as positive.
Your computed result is 5.5 Ang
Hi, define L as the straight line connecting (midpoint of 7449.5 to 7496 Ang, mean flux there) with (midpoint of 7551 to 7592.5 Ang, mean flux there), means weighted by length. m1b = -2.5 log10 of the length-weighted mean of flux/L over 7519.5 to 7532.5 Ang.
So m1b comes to 0.13 mag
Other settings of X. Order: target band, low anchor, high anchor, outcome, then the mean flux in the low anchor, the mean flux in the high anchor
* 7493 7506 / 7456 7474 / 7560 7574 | -4.5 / 7.21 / 5.84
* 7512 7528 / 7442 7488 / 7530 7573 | 2.3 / 8.6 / 6.03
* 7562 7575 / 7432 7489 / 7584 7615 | 1.4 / 8.12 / 6.05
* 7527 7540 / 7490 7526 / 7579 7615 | 1.8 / 7.41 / 5.96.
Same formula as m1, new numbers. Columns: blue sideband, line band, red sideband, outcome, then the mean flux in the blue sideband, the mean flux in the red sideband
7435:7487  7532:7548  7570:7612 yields 1.8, 8.32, 5.89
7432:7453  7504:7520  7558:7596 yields -4.0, 6.08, 5.84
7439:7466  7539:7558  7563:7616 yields -0.2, 6.65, 5.9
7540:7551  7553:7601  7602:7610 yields 1.5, 6.28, 5.93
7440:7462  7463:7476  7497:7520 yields -0.9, 6.36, 8.11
